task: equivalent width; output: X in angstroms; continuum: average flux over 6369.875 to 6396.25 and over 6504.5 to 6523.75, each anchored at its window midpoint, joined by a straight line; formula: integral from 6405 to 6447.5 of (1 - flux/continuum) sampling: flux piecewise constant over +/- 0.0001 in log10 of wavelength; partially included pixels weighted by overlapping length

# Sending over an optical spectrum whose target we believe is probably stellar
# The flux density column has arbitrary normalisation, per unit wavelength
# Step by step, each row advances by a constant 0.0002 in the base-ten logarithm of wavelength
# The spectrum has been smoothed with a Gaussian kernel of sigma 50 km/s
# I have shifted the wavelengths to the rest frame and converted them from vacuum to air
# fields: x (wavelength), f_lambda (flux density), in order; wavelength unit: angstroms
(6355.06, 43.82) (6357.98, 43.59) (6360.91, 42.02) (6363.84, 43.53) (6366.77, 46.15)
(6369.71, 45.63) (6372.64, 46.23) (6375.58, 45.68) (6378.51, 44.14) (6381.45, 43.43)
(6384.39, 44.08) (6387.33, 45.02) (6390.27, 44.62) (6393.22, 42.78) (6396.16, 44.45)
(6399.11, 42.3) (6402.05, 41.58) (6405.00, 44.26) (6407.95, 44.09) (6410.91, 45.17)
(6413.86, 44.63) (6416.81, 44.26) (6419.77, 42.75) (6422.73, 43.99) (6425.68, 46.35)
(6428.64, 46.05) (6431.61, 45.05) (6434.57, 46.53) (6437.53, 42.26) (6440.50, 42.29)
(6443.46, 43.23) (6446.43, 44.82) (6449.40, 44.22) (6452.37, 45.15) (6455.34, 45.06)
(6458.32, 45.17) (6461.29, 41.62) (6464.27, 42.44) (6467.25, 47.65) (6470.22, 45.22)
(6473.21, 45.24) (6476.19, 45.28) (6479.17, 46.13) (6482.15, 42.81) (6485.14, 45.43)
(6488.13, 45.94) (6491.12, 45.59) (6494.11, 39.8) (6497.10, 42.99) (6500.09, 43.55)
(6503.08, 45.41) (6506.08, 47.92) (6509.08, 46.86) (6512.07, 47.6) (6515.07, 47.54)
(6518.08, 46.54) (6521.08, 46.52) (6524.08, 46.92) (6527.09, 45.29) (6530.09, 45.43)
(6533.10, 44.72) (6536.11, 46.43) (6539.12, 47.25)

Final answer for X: 1.0 angstroms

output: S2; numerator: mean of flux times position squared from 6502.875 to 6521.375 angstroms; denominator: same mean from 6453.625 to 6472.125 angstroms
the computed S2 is 1.07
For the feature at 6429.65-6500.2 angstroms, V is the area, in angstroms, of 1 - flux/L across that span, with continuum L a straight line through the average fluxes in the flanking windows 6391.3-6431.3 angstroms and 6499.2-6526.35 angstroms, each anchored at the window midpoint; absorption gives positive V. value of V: 1.6 angstroms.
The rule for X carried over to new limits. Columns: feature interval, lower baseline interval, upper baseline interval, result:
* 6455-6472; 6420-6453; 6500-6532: 0.2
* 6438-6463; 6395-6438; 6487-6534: 0.5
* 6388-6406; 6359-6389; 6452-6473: 0.5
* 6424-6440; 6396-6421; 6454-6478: -0.3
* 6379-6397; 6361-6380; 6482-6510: 0.4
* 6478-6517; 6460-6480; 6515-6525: 0.6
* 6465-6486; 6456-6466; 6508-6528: -0.5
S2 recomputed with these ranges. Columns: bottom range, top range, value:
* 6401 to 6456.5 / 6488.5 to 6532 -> 1.05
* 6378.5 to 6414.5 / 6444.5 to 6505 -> 1.04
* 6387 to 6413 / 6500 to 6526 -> 1.10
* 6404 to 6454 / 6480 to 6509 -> 1.02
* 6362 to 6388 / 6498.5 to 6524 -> 1.08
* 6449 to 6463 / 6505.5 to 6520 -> 1.09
